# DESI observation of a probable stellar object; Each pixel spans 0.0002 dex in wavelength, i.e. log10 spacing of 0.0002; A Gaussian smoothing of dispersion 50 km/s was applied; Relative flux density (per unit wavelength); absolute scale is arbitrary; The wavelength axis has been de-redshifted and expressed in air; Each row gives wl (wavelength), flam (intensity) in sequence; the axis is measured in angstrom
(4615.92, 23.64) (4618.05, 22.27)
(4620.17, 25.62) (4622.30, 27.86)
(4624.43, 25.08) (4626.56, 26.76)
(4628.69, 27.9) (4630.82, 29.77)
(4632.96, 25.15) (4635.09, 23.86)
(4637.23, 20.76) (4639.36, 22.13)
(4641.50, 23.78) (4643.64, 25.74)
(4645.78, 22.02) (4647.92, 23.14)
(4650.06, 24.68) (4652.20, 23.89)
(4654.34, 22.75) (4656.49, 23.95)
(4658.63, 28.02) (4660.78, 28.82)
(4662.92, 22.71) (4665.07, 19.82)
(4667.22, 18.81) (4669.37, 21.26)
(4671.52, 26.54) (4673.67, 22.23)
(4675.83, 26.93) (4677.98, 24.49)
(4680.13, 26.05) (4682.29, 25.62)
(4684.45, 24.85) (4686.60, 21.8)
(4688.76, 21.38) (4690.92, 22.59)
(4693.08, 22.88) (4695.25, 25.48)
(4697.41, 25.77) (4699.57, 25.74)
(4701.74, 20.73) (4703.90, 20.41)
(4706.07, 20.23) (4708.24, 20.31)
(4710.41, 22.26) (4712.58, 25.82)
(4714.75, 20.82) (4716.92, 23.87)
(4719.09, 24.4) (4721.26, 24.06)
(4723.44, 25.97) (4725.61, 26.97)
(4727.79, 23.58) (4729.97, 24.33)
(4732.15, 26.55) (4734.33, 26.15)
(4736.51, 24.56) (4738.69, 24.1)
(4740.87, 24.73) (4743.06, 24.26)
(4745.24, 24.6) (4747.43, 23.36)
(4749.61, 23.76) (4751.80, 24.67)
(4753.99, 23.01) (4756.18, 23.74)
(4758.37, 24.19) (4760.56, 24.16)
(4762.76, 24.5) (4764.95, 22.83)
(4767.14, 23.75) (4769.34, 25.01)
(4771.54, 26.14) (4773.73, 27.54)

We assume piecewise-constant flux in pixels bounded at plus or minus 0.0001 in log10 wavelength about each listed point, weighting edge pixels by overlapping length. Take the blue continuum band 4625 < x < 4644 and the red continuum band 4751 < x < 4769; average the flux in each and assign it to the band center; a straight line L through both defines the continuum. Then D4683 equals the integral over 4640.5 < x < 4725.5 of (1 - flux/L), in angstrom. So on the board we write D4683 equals 3.3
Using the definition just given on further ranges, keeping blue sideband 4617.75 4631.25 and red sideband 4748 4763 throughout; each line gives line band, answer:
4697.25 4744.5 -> 1.5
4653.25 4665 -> 0.5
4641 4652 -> 0.9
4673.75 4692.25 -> 1.0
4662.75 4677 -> 1.7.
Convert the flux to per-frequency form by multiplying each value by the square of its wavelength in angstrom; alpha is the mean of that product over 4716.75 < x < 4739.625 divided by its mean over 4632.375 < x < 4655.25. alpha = 1.11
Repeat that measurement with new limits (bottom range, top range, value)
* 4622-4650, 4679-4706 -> 0.97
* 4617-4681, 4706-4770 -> 1.02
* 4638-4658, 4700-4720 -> 0.96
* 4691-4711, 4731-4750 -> 1.11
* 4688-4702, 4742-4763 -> 1.04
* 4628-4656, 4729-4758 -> 1.05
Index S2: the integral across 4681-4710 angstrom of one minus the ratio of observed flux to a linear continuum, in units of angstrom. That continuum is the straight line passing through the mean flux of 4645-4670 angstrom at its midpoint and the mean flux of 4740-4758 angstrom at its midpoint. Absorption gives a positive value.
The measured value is 0.89 angstrom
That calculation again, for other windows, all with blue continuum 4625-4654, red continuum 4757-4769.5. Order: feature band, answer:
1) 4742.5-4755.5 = 0.1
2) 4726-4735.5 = -0.4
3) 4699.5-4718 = 1.7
